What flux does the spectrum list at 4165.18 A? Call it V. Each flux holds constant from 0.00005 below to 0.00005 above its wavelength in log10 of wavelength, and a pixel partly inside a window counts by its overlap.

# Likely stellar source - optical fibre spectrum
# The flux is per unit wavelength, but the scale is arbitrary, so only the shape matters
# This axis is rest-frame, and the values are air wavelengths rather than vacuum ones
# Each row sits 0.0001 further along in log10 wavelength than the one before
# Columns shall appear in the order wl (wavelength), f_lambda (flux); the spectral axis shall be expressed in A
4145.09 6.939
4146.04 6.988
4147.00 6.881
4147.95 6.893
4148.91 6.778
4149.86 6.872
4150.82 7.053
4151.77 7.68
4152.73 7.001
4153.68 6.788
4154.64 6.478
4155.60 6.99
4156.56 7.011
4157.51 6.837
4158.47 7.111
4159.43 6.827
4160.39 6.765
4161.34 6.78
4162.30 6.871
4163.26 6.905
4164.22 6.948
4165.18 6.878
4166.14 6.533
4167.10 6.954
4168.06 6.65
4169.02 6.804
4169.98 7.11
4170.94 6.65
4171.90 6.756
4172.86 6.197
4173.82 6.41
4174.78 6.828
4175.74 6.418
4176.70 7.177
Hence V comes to 6.878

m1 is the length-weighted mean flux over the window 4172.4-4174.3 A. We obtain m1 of 6.31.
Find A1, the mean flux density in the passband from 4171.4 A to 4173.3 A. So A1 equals 6.49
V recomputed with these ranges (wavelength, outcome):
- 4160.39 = 6.765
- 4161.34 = 6.78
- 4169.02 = 6.804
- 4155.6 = 6.99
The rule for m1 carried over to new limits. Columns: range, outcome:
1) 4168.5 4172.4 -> 6.83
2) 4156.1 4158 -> 6.94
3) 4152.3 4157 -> 6.85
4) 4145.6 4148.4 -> 6.92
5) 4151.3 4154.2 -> 7.14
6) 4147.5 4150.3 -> 6.85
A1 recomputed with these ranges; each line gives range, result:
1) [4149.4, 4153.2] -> 7.15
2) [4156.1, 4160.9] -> 6.92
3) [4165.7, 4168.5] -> 6.71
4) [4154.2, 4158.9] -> 6.88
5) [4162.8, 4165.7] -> 6.9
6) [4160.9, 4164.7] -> 6.87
